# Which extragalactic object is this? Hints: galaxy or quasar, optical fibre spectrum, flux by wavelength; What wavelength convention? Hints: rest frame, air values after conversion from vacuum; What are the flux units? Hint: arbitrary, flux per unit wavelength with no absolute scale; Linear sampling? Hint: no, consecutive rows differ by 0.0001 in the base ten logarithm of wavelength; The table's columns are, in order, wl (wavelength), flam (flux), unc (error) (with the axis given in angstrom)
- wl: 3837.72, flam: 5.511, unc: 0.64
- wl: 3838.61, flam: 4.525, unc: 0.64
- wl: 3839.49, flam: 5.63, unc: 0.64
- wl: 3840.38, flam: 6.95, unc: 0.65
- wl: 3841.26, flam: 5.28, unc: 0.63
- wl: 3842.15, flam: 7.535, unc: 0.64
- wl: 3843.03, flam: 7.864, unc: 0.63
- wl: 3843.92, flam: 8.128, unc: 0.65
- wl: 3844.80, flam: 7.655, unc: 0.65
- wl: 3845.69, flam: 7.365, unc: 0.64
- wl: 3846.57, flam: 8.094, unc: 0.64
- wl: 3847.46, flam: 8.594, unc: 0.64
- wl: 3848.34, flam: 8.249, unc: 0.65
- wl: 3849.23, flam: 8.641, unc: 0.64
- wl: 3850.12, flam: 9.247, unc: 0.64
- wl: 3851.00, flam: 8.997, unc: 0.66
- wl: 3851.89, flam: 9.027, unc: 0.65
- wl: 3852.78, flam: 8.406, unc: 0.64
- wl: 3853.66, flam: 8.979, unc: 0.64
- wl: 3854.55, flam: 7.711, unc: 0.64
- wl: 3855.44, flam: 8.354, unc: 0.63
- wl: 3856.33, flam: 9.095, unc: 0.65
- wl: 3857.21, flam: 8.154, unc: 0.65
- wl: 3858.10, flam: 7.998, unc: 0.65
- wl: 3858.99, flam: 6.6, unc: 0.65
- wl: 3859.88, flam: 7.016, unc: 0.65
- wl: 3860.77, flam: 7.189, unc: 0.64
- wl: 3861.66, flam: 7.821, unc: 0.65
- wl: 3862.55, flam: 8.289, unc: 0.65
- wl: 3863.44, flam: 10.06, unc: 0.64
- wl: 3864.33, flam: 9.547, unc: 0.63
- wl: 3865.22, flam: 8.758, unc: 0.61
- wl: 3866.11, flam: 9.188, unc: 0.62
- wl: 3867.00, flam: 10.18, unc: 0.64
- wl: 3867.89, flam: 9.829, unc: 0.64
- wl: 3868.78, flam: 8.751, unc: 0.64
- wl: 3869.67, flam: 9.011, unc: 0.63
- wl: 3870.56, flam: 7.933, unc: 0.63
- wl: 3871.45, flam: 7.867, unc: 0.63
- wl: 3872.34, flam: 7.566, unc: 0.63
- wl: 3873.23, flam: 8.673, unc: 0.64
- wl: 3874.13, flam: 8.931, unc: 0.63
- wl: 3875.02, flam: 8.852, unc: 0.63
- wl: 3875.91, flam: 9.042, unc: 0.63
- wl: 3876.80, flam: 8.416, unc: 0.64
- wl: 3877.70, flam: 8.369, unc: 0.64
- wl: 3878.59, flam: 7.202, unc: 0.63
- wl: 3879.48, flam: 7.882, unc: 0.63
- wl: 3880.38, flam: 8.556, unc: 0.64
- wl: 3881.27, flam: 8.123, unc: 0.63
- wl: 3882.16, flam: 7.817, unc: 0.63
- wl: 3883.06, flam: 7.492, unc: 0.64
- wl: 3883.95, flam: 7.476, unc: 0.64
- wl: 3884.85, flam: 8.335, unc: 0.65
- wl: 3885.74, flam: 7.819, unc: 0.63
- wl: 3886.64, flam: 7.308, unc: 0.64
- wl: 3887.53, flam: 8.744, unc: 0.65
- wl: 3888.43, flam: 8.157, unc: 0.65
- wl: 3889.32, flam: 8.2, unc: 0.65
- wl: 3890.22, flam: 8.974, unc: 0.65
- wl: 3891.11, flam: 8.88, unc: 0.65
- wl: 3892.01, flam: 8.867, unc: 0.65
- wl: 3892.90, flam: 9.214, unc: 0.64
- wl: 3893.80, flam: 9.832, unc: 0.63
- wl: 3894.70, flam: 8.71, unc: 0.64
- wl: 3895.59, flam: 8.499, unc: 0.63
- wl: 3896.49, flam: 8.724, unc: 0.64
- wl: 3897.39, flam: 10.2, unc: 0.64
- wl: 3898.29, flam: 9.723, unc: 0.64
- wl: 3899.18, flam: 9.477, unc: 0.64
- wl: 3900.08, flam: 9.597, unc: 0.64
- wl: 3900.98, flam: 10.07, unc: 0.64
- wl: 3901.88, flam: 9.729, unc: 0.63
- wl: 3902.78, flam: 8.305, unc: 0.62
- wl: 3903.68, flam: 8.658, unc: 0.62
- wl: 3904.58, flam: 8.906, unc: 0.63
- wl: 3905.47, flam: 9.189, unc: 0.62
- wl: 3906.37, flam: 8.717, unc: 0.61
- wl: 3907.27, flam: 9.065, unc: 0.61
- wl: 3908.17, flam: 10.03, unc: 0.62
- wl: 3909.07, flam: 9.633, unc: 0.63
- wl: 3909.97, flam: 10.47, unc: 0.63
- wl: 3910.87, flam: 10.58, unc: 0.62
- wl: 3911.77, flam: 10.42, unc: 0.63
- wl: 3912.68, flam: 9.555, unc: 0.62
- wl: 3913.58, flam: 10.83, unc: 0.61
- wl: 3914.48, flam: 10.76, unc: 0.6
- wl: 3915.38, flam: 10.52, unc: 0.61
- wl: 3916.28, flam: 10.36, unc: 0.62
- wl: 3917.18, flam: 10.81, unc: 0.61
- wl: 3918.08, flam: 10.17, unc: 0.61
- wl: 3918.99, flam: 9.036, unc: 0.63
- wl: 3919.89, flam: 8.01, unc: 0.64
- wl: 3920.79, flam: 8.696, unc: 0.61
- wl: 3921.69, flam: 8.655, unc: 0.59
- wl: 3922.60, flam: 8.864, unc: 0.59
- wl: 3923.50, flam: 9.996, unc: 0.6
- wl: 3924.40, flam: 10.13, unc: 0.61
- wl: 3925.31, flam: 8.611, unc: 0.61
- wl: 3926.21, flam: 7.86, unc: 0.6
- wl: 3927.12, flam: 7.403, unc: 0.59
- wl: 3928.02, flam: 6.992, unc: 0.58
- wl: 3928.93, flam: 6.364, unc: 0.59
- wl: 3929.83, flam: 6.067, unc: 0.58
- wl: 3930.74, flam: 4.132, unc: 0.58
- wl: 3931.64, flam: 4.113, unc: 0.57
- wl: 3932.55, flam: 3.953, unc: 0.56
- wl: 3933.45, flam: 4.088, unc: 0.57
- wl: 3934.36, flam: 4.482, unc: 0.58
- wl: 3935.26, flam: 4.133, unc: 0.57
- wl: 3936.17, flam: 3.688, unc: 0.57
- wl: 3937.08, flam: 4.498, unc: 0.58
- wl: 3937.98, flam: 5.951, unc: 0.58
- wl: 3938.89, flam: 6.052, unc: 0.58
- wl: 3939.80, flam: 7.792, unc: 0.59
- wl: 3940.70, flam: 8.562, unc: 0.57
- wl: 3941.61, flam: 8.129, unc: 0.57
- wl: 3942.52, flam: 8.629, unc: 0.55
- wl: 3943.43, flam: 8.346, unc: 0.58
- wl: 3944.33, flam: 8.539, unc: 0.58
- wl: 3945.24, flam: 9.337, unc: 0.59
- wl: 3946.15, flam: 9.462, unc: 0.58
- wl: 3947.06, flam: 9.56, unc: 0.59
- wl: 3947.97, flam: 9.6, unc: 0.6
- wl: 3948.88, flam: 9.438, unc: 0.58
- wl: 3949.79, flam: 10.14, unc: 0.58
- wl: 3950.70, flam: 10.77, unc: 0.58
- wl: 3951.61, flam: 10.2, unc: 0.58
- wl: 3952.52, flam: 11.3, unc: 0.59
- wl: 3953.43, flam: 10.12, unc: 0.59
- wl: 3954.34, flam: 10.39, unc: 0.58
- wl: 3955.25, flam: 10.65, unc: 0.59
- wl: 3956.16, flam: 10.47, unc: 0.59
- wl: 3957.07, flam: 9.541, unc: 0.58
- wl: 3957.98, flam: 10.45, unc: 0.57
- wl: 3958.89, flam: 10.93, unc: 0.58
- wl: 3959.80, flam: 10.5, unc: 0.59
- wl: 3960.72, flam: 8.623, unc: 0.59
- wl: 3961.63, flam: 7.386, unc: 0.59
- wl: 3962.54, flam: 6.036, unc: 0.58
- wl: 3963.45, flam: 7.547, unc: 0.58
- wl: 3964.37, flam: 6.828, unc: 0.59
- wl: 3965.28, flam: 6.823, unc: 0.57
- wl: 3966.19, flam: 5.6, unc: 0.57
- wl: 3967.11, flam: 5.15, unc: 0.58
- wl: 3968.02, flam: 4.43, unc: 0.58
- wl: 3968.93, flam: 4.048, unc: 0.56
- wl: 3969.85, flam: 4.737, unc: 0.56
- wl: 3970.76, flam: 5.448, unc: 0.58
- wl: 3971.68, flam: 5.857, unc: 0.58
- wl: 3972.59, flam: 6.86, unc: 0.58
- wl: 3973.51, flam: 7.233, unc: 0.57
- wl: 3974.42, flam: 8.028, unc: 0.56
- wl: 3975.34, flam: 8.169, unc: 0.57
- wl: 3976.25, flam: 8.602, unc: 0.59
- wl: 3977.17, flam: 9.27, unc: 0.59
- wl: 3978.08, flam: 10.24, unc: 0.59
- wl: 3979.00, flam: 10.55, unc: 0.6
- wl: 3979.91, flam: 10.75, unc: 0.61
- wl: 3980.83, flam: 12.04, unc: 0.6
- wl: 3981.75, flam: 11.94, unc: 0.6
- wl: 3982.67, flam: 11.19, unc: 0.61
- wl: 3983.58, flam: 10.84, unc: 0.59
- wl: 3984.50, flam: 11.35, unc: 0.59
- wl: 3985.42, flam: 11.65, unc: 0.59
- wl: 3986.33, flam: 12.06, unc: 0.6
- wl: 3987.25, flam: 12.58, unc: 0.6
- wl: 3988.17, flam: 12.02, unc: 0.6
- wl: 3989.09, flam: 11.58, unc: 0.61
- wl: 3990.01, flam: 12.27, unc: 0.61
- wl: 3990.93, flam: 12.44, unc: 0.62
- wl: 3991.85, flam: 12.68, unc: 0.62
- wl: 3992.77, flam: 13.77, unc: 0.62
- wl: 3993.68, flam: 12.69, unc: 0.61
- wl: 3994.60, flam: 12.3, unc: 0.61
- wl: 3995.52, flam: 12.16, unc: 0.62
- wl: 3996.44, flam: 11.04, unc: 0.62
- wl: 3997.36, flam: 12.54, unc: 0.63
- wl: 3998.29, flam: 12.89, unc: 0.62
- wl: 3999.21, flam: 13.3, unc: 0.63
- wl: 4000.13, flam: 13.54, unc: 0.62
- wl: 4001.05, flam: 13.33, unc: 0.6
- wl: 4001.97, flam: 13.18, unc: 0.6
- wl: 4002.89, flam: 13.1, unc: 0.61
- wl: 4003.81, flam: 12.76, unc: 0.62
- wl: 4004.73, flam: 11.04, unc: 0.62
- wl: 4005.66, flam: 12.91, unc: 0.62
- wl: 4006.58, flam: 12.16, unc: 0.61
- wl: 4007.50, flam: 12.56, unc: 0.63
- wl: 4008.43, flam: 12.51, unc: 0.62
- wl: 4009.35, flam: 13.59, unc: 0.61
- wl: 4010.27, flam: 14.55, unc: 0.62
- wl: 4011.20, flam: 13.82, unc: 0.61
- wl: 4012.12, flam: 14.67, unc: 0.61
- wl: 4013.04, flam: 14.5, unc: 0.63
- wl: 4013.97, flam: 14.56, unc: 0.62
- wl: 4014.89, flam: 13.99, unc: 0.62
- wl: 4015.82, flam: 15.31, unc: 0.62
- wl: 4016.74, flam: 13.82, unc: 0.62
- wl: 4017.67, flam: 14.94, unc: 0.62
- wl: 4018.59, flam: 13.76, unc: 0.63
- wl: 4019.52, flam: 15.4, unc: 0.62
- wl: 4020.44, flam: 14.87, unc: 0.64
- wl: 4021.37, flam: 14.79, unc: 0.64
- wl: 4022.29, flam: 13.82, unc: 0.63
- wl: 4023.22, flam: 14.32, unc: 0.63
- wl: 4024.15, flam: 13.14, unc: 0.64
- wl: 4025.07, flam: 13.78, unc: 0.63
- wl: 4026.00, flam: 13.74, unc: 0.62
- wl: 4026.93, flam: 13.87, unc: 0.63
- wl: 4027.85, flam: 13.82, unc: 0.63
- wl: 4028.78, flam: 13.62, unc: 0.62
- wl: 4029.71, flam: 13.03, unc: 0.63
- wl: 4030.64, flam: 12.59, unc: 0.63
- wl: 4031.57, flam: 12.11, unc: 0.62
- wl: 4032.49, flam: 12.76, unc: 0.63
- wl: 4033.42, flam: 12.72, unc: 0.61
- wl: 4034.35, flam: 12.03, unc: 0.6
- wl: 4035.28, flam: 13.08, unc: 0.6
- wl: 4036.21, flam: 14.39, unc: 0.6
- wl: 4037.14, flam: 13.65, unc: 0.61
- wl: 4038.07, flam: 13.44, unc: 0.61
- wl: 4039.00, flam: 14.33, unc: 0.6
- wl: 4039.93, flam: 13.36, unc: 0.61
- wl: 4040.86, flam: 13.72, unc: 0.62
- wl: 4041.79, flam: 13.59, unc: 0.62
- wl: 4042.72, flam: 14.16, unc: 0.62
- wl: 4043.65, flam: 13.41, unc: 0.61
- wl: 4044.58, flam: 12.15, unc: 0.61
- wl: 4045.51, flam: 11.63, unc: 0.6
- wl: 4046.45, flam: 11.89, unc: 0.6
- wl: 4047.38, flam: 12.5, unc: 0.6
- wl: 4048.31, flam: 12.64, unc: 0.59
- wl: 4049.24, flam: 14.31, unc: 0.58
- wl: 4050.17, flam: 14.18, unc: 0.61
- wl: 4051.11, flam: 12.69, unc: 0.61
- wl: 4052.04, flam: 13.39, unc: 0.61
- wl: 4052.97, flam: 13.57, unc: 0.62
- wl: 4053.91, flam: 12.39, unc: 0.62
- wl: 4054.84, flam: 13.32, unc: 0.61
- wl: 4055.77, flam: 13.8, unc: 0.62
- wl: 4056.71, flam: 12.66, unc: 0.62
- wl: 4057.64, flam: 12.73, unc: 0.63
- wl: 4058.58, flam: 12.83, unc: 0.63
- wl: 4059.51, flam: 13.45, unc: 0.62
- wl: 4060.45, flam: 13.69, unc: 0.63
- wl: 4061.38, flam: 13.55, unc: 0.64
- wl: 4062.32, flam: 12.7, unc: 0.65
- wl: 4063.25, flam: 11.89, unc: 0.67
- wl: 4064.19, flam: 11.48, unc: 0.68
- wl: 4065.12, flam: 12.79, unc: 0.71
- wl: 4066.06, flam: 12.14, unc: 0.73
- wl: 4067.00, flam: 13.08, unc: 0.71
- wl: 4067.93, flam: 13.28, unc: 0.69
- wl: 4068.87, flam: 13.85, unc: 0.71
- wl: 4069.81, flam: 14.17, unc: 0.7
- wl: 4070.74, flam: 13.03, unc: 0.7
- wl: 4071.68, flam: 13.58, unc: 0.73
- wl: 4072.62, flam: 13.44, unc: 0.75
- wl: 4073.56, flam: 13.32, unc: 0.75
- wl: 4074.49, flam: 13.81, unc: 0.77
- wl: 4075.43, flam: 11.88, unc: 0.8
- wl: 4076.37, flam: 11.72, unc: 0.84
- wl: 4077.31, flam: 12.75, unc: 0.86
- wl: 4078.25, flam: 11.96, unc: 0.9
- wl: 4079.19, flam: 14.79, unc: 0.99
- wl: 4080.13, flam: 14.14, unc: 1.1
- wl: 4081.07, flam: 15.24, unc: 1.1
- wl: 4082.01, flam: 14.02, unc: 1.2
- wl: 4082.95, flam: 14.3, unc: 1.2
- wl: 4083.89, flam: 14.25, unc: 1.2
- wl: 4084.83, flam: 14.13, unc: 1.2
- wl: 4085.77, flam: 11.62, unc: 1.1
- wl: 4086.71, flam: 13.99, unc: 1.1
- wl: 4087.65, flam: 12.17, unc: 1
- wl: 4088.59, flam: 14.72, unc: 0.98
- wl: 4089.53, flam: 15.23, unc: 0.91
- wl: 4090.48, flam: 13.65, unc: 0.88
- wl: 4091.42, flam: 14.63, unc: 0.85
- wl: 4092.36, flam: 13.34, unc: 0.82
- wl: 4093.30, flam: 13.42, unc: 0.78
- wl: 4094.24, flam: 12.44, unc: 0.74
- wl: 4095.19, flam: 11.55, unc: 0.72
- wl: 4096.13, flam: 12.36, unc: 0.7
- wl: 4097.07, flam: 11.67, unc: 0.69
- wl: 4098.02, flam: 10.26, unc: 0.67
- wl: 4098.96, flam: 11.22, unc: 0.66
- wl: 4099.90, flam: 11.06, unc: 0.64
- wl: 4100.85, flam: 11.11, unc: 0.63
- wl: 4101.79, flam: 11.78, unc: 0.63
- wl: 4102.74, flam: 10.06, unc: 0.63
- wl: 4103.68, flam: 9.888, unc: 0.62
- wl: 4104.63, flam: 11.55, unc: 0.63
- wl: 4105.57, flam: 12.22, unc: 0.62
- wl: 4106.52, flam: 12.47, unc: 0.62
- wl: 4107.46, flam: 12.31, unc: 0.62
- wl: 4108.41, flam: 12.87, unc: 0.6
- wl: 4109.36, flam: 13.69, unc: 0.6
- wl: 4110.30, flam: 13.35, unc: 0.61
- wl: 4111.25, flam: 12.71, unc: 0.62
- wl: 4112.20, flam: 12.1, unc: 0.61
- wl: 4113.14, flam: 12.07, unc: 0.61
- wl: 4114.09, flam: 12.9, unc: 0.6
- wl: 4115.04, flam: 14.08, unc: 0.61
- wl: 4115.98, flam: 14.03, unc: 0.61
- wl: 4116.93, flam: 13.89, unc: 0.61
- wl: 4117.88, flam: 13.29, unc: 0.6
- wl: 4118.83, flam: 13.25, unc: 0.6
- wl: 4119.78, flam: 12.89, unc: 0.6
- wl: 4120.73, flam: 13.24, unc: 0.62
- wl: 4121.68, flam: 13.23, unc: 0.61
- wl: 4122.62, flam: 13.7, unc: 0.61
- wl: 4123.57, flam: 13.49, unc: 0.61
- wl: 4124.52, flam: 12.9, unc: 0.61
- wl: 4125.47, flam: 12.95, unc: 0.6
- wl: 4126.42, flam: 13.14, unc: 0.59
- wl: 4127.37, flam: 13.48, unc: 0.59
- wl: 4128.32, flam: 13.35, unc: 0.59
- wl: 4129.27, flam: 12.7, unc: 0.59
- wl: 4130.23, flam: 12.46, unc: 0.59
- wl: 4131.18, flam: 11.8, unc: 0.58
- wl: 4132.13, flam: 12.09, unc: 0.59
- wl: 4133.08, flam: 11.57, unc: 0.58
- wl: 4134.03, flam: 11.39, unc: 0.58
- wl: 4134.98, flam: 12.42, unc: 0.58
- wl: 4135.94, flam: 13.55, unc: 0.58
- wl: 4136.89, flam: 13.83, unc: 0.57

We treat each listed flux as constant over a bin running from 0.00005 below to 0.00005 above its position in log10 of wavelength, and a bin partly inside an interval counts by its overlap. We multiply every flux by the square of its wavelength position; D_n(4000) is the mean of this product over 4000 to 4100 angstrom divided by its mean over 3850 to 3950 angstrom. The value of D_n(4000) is 1.70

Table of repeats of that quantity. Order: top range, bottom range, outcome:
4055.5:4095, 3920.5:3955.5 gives 1.82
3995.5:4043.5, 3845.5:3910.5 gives 1.67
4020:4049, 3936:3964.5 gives 1.58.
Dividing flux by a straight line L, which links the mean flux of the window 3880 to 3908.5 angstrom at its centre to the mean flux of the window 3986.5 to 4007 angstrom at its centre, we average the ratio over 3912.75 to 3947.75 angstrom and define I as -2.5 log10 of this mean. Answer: 0.28 mag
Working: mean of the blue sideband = 8.79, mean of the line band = 7.76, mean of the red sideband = 12.5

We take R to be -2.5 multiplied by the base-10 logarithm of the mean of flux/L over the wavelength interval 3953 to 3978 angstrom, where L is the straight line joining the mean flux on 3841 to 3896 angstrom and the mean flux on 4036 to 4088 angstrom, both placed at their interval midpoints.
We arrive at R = 0.35 mag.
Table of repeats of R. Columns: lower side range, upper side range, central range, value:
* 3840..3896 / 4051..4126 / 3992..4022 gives -0.194 mag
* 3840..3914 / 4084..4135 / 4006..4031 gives -0.246 mag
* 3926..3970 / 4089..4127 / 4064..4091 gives -0.150 mag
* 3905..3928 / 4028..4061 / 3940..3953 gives 0.105 mag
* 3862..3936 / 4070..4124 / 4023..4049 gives -0.144 mag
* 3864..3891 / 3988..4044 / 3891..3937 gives 0.141 mag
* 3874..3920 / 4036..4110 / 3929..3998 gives 0.201 mag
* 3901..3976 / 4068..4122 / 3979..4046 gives -0.246 mag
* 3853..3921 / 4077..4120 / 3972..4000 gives -0.041 mag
